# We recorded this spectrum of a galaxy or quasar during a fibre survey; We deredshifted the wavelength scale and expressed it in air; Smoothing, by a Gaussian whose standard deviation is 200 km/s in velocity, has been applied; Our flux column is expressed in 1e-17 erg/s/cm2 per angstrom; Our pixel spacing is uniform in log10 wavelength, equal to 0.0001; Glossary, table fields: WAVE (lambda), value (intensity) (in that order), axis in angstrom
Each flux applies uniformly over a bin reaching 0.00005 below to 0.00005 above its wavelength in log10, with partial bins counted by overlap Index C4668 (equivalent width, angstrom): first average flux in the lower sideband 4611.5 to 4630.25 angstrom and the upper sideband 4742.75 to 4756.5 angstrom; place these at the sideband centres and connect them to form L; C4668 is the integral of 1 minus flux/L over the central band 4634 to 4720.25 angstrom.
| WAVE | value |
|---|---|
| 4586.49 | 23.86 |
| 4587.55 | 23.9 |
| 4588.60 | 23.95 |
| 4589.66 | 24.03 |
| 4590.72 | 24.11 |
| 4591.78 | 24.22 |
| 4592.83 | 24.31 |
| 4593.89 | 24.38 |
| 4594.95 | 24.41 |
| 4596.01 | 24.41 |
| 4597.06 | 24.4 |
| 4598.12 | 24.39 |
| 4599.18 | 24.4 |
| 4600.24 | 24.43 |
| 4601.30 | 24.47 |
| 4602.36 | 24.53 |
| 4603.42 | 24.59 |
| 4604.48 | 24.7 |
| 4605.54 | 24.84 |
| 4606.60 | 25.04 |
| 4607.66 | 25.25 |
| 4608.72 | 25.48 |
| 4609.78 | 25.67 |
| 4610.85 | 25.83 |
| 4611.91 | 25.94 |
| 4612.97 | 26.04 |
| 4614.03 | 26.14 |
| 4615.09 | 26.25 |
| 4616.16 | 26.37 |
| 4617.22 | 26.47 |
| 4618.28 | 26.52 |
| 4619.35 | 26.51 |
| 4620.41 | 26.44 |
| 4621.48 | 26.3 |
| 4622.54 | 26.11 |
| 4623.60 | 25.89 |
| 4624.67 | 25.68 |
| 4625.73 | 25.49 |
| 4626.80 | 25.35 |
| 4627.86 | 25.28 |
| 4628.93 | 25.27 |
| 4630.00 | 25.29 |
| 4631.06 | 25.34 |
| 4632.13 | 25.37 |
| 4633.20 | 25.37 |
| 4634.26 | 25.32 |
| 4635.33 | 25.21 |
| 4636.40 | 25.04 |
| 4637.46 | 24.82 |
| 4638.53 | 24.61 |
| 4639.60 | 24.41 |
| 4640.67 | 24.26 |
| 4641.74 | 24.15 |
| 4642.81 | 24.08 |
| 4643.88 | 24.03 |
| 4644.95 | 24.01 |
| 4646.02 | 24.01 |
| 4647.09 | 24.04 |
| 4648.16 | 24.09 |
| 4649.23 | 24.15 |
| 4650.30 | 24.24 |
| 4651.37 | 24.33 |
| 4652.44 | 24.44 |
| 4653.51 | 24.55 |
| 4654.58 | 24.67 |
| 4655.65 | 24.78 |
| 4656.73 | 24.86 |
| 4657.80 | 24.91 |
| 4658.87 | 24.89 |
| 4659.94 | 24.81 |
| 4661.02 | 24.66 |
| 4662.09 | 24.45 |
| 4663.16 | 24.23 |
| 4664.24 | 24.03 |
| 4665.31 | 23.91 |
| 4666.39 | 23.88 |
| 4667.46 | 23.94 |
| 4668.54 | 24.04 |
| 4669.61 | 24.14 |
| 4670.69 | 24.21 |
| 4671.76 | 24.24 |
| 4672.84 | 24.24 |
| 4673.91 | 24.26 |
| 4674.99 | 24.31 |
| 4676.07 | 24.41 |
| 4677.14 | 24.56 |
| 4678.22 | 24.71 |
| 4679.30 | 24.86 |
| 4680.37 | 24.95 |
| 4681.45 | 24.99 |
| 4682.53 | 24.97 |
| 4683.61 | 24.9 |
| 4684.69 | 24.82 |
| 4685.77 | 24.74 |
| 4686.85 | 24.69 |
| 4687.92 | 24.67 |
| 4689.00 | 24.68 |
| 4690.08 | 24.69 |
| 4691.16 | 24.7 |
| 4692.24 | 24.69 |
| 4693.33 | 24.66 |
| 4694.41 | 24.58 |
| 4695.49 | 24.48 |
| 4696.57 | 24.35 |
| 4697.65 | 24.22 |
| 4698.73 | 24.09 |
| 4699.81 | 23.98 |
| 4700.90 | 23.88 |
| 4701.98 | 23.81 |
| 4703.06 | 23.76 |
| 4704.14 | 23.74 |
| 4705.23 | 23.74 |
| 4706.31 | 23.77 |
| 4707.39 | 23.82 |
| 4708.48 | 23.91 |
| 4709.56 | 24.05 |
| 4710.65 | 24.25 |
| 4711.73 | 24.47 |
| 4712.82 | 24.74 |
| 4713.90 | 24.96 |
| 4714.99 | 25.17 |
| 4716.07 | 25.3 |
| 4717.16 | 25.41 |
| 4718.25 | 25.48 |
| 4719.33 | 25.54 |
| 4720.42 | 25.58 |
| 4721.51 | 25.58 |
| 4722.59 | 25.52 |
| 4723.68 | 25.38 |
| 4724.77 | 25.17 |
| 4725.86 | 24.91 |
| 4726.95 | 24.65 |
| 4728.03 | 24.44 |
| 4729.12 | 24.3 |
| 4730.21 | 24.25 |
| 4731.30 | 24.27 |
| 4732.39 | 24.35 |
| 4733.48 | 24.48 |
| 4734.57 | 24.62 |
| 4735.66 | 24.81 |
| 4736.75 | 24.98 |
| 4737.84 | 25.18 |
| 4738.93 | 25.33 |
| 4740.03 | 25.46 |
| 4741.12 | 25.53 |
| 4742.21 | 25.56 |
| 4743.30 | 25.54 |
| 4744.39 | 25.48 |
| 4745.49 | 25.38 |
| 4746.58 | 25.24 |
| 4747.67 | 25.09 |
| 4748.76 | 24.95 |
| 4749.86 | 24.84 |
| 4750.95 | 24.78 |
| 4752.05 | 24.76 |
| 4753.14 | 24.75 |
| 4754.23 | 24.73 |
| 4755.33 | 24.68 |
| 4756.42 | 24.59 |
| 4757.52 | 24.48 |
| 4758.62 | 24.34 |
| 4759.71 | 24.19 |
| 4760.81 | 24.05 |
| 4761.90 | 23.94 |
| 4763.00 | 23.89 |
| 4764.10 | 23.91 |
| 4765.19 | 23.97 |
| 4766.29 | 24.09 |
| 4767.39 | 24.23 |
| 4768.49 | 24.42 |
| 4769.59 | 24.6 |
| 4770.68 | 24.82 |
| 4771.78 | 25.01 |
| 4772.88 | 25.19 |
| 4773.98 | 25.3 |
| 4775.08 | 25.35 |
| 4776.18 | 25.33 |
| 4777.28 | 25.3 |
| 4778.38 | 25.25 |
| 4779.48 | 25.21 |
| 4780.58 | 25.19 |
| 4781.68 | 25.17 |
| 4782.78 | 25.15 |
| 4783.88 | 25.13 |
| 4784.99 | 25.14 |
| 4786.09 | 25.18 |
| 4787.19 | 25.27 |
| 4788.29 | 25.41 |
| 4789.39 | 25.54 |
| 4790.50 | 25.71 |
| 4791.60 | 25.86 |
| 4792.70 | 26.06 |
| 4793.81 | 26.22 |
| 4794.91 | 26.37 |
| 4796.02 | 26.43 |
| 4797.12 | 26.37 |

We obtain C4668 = 3.6 angstrom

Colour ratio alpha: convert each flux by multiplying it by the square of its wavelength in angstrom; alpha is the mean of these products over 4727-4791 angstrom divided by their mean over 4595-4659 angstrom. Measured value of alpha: 1.05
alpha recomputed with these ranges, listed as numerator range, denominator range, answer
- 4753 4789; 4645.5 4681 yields 1.06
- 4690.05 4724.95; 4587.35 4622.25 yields 1.02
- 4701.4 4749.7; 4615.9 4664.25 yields 1.03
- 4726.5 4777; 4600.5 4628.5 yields 1.02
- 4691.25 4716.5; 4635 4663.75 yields 1.02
